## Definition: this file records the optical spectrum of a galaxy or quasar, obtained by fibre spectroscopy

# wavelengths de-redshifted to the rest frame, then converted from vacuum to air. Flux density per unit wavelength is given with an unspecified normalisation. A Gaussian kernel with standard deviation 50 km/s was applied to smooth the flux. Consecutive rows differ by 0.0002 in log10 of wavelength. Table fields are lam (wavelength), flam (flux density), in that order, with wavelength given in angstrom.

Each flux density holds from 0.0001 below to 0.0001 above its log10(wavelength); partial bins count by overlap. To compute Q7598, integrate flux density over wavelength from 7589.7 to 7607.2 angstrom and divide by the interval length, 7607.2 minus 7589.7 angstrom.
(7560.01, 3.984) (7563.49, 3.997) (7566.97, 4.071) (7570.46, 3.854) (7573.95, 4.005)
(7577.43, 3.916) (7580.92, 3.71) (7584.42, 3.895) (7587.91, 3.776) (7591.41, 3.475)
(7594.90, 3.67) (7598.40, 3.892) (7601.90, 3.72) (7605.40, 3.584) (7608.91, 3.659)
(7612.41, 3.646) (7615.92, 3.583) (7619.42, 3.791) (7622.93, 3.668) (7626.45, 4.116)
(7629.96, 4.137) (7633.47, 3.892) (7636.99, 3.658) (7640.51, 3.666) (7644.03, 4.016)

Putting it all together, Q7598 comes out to 3.67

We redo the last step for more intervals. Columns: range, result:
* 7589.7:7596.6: 3.58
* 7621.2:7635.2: 3.95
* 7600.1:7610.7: 3.66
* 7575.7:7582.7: 3.81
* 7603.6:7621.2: 3.65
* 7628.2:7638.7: 3.9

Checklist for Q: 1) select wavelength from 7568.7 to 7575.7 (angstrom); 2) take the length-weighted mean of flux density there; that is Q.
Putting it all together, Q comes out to 3.93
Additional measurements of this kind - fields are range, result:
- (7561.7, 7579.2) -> 3.97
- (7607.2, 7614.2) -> 3.65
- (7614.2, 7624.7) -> 3.68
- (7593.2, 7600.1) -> 3.78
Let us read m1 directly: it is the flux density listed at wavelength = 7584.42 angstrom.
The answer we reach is 3.895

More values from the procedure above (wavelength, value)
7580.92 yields 3.71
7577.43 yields 3.916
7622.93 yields 3.668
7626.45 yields 4.116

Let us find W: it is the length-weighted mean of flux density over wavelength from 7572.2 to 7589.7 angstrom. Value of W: 3.86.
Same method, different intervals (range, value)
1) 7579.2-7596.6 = 3.7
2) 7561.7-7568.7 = 4.04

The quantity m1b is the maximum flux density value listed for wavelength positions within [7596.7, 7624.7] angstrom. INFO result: 3.892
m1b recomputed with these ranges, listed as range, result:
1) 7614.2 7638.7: 4.137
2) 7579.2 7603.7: 3.895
